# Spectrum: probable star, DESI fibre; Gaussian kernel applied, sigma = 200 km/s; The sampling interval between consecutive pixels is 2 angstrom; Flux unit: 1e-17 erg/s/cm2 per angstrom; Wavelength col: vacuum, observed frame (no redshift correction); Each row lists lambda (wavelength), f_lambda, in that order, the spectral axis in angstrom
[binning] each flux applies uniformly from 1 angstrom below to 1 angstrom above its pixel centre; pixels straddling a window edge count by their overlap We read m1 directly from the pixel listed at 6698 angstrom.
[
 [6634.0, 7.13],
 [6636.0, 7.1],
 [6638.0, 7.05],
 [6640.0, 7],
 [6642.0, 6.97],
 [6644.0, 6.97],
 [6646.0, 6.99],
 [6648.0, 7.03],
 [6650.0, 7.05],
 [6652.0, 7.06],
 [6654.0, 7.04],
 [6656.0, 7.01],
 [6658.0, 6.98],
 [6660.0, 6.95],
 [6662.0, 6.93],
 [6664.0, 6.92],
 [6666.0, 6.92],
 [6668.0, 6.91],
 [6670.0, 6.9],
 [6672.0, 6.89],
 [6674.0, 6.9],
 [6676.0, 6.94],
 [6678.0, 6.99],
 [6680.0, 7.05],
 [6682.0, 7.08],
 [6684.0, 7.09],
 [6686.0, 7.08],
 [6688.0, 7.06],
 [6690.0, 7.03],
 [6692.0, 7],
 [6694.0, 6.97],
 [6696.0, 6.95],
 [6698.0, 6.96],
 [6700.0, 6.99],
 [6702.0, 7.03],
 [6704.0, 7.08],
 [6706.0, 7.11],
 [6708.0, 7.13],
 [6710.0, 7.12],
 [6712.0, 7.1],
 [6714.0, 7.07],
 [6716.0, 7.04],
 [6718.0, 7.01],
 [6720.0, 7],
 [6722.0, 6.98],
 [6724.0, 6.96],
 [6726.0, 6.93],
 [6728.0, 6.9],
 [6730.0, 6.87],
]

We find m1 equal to 6.96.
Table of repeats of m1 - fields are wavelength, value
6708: 7.13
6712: 7.1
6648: 7.03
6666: 6.92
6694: 6.97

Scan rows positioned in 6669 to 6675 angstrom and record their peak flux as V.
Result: 6.9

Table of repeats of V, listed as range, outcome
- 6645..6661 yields 7.06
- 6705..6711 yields 7.13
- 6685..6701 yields 7.08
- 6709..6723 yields 7.12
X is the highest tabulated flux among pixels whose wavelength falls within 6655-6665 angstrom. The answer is 7.01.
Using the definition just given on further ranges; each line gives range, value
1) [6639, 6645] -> 7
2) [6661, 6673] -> 6.93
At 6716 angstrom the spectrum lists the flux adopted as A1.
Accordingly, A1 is 7.04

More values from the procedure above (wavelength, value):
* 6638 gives 7.05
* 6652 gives 7.06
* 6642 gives 6.97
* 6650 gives 7.05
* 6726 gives 6.93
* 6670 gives 6.9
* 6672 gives 6.89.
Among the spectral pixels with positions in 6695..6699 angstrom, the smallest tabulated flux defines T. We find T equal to 6.95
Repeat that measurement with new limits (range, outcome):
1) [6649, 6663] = 6.93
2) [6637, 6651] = 6.97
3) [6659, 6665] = 6.92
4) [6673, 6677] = 6.9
